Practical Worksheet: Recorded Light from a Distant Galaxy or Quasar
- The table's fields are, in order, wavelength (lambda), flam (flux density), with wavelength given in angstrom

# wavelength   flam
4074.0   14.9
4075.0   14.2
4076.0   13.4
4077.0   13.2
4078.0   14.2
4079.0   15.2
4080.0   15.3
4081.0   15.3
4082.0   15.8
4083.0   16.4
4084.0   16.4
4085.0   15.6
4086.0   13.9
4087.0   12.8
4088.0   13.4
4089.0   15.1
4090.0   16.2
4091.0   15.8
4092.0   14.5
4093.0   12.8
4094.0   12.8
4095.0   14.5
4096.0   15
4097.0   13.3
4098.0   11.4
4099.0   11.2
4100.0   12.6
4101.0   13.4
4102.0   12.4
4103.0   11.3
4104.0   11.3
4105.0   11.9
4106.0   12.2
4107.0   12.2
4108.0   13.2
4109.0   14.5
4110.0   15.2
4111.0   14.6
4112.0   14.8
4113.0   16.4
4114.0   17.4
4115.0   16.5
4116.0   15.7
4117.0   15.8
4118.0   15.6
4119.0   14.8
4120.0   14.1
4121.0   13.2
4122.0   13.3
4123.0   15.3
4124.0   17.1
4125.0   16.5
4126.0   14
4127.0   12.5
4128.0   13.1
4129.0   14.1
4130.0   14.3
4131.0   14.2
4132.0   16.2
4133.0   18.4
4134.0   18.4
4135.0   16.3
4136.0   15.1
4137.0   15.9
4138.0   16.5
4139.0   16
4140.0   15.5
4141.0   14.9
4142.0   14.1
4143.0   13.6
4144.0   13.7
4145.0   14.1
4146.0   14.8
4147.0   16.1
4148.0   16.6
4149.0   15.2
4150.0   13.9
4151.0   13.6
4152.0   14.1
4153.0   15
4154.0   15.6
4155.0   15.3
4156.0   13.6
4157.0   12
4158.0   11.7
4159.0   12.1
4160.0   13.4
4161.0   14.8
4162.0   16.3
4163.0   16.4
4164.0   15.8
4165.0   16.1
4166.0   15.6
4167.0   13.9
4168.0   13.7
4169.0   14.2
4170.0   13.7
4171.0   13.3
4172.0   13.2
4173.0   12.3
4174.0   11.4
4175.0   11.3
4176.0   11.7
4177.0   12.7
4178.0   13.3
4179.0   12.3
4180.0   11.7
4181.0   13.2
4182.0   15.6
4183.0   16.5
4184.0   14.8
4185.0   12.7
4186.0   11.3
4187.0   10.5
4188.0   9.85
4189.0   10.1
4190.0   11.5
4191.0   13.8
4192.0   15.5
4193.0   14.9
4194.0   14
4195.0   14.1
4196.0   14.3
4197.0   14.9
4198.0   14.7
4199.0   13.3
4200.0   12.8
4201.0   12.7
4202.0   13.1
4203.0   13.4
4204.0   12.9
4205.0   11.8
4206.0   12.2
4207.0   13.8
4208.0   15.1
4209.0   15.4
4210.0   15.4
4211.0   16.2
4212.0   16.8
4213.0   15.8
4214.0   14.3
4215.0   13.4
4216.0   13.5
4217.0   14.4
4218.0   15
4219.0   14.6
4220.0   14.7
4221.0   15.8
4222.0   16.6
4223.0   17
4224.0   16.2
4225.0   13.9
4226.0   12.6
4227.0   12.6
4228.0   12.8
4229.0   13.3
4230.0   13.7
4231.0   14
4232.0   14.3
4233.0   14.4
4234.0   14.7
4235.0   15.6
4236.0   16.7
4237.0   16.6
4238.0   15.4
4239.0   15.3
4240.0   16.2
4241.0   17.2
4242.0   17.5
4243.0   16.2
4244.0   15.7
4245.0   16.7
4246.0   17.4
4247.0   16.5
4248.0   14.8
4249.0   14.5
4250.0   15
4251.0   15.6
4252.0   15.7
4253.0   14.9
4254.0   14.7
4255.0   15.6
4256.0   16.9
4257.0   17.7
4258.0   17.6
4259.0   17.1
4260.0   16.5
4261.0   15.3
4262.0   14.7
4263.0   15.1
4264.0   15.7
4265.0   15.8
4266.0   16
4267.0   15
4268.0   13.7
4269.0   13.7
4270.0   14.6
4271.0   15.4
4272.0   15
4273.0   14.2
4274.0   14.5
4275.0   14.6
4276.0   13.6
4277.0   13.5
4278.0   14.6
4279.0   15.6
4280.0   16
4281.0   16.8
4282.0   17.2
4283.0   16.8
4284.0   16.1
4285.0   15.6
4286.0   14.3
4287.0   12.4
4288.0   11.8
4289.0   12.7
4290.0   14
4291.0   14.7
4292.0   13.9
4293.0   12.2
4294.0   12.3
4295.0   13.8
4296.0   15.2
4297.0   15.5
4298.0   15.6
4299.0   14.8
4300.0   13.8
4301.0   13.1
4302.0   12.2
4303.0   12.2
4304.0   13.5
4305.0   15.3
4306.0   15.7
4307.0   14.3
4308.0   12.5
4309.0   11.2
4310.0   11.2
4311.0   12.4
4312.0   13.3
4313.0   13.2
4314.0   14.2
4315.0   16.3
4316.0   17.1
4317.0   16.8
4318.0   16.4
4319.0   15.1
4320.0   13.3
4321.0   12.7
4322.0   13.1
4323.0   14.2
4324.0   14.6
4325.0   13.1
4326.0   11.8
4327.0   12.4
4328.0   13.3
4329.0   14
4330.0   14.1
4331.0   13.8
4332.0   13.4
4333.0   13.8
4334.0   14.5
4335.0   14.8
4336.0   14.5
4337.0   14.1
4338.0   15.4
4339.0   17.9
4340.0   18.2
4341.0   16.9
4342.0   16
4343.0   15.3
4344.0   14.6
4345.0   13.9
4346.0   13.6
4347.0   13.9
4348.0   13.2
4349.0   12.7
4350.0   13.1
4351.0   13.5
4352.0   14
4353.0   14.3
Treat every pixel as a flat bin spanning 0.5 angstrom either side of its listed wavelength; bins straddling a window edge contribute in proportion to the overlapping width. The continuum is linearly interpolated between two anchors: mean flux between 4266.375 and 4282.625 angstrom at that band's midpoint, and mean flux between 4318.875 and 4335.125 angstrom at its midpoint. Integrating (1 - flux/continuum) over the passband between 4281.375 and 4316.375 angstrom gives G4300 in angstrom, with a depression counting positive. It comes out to 0.7 angstrom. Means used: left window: 14.9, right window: 13.6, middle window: 14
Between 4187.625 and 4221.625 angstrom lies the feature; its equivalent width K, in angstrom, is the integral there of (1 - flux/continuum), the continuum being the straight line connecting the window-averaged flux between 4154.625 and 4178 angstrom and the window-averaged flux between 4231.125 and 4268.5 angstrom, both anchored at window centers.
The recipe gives 1.6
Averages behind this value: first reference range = 13.7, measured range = 14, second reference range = 15.8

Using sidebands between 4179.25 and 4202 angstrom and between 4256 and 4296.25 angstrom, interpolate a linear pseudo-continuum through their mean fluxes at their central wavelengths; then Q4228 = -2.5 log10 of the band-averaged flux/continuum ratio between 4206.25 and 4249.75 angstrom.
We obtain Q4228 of -0.09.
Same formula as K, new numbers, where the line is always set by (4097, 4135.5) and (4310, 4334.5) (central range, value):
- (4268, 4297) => -0.9 angstrom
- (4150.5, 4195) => 2.3 angstrom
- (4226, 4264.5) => -3.8 angstrom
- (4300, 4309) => 0.3 angstrom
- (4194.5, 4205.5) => 0.6 angstrom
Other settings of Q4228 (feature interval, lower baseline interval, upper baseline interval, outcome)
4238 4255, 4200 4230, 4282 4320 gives -0.12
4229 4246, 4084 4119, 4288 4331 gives -0.13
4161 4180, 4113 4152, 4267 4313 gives 0.09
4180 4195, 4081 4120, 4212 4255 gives 0.13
